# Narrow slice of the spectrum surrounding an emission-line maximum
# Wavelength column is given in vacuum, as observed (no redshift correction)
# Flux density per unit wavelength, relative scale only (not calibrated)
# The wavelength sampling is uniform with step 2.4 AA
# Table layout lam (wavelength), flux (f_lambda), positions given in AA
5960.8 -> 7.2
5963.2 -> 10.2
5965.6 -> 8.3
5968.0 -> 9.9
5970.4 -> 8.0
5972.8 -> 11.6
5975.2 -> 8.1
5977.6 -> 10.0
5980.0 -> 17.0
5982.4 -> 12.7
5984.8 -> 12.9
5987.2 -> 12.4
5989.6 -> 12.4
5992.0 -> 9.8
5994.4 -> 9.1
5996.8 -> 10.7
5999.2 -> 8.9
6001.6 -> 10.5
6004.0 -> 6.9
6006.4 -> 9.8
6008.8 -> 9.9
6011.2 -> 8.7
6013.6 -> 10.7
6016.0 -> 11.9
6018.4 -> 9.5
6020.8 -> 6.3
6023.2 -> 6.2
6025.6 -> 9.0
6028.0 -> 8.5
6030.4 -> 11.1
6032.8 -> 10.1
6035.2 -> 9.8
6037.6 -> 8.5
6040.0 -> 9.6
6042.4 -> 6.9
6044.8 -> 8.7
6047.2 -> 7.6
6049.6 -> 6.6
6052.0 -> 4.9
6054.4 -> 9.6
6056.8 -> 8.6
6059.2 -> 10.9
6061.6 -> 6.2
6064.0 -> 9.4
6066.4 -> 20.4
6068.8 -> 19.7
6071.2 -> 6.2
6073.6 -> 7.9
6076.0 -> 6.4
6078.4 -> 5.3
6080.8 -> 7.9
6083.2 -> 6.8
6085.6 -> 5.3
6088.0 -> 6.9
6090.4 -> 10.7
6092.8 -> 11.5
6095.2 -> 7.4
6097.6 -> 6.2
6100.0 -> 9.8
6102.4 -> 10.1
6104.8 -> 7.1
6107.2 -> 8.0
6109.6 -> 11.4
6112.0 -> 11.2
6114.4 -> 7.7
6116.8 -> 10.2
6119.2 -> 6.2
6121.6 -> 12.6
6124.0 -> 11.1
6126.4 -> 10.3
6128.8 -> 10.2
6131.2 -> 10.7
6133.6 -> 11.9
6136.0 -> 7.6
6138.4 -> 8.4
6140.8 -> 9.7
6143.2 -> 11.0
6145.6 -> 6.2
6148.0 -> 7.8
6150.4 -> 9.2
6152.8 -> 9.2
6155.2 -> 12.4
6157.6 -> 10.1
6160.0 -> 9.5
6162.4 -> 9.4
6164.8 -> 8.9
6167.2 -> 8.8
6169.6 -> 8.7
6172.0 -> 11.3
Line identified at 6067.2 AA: H-beta 4861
